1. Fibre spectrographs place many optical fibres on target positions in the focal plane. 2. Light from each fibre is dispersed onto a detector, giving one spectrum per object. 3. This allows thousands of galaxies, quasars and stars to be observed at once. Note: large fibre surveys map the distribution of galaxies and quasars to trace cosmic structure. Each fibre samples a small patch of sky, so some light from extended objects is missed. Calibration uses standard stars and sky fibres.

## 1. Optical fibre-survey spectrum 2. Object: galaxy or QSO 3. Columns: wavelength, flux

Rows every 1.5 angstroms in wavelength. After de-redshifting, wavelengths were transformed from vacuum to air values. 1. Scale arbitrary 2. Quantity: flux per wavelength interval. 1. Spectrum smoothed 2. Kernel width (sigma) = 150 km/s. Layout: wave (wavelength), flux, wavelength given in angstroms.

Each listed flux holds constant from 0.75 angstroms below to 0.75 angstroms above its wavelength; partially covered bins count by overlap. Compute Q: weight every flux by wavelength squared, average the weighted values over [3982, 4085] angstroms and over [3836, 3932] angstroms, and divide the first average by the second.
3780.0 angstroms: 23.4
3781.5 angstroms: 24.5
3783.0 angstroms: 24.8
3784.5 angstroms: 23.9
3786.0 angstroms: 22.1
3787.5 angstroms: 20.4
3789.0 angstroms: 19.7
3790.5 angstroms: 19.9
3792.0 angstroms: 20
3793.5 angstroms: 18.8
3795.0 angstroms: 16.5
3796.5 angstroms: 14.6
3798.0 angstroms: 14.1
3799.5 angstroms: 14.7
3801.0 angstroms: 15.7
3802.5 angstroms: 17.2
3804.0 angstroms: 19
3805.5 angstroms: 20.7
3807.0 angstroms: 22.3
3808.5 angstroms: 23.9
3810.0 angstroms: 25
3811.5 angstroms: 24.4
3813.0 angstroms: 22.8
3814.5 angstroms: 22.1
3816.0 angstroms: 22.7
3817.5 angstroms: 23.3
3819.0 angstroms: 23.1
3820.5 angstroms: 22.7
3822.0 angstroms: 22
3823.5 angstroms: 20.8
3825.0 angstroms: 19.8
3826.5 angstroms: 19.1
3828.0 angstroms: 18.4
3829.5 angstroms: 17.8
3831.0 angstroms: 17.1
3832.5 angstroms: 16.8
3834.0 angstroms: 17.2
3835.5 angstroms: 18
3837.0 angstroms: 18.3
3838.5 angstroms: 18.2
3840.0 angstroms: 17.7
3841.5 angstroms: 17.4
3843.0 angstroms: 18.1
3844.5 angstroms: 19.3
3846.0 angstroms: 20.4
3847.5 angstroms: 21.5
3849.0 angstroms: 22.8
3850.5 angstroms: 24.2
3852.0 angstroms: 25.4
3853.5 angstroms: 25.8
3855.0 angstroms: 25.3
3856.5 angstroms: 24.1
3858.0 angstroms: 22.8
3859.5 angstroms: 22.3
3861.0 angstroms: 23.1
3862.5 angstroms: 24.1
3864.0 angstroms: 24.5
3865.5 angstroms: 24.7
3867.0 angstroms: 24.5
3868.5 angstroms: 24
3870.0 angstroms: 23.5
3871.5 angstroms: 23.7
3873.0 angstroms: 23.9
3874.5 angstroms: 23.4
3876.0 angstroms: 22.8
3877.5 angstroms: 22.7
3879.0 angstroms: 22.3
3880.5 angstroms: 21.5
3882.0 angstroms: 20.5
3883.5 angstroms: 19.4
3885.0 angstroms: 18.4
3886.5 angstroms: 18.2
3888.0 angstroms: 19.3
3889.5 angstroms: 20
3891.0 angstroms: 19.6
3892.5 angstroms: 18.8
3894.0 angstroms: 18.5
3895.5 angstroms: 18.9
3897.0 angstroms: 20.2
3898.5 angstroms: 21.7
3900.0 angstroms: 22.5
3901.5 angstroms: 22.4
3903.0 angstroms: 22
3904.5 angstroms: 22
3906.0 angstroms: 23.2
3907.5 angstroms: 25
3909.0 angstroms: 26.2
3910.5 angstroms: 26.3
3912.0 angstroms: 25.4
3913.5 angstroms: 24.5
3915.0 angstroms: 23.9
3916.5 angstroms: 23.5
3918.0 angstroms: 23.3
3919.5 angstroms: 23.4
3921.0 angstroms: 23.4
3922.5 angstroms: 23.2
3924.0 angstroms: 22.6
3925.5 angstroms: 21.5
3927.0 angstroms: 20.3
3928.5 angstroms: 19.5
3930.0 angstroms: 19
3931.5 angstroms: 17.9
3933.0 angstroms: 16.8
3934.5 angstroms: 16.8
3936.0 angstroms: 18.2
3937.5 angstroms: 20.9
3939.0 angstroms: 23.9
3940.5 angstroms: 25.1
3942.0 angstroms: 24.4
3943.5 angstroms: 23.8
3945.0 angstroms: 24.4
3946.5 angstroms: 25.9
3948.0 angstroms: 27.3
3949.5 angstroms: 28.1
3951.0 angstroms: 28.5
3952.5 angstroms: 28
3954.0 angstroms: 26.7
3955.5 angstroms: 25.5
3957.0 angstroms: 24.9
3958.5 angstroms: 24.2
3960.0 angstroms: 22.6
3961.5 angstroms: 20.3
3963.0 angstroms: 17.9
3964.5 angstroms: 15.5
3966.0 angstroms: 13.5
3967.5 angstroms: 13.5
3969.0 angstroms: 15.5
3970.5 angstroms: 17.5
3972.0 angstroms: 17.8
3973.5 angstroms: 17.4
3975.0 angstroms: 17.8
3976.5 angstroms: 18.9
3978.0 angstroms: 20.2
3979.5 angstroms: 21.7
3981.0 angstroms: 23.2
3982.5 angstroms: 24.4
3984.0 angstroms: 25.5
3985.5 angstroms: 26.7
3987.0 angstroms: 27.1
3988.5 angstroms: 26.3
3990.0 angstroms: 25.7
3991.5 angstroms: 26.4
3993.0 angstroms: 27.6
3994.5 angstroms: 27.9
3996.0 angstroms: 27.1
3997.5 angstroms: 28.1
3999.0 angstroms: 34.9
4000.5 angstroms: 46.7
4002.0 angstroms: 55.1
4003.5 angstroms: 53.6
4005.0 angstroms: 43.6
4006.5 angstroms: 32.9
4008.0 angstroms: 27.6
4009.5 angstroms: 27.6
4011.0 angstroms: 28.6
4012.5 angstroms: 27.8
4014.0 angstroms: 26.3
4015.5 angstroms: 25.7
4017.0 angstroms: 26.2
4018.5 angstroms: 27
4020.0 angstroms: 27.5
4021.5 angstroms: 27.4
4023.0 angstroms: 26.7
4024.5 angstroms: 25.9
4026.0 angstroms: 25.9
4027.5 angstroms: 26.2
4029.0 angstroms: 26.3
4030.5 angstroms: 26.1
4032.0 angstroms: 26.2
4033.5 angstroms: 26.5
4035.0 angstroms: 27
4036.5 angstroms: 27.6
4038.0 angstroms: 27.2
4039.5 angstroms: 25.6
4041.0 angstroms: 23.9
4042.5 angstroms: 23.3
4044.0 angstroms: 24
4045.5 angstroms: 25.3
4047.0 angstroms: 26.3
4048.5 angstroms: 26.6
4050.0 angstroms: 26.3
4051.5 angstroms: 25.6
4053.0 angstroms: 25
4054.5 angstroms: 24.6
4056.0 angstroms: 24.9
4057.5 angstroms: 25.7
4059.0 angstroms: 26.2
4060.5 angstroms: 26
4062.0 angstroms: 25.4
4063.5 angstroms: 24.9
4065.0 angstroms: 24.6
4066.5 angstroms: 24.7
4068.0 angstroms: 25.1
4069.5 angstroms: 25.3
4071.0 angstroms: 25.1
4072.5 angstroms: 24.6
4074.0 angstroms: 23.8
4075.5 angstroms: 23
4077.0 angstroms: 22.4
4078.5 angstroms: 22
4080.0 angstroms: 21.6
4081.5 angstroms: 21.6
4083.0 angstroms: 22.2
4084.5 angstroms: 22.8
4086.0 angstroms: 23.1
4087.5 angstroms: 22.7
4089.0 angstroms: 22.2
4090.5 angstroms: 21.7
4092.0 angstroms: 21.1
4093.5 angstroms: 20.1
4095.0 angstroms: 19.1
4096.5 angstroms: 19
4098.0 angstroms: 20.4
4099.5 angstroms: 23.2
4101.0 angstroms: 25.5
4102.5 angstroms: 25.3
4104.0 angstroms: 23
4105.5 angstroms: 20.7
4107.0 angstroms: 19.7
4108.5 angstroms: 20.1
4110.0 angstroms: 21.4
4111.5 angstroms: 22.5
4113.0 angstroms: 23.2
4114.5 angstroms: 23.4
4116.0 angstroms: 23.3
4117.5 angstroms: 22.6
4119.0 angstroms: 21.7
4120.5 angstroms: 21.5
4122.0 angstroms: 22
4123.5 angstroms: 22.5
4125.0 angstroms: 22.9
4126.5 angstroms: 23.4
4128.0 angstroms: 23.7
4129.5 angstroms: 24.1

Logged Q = 1.3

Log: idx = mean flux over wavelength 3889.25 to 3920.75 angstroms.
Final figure 22.5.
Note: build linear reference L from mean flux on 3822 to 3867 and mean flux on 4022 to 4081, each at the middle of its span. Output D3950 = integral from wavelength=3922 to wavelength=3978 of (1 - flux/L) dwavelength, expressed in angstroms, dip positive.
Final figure 4.6 angstroms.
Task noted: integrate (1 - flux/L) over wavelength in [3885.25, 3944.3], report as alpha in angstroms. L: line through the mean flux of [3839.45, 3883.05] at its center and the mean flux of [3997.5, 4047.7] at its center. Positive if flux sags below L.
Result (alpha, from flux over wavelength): 7.8 angstroms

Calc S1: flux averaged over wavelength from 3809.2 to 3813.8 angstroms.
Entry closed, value 24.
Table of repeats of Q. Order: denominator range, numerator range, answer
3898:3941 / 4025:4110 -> 1.16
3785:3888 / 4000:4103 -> 1.40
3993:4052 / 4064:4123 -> 0.80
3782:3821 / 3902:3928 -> 1.21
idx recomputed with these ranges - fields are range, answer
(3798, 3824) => 21.1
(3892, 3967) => 22.4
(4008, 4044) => 26.4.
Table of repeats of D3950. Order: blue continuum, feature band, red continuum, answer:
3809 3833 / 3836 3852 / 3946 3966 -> 1.20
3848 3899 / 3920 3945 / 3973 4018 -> 4.21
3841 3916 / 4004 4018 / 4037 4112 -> -4.13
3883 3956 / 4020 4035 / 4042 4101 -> -2.03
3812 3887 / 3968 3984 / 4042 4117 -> 2.06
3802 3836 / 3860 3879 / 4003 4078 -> -1.34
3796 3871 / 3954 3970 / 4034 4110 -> 1.99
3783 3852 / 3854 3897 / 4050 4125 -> -2.74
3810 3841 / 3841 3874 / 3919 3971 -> -3.82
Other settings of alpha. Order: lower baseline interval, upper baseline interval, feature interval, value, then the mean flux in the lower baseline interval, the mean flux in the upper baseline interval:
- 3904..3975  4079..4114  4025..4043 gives -3.4 angstroms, 22.1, 21.8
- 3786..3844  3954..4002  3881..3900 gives 1.7 angstroms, 19.5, 23.9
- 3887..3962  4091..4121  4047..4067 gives -3.1 angstroms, 22.7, 21.8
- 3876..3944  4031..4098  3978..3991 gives -1.2 angstroms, 21.6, 24.1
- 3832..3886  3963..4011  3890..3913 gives 1.2 angstroms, 21.7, 26.6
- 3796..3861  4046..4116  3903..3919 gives -2.1 angstroms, 20.5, 23.3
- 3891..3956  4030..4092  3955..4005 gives -4.0 angstroms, 22.8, 24.6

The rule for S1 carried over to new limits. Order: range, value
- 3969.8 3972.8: 17.6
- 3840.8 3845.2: 18.3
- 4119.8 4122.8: 21.8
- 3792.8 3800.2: 15.7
